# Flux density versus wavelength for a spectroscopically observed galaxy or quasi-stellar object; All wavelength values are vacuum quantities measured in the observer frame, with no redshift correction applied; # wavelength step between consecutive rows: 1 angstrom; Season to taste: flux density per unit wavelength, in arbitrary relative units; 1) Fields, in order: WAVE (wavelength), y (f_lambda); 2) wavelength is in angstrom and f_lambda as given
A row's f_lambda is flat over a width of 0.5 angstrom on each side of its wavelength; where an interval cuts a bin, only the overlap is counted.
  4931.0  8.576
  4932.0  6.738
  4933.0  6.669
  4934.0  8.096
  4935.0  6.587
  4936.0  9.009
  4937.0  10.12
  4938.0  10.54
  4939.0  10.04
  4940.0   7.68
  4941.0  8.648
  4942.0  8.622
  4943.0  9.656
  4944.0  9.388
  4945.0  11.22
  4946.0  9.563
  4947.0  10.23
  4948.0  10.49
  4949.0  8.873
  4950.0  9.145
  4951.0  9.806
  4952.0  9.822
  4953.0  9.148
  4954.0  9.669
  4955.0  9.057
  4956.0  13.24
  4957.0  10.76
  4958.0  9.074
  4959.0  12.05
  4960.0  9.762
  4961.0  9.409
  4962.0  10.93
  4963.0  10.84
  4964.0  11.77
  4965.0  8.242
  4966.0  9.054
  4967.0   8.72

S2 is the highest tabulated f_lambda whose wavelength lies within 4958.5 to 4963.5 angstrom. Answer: 12.05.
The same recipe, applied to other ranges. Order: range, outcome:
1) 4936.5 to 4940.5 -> 10.54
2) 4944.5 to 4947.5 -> 11.22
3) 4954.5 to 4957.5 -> 13.24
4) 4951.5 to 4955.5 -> 9.822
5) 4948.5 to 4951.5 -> 9.806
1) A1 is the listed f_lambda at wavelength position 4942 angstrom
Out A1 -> 8.622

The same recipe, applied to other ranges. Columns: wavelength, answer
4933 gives 6.669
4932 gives 6.738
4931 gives 8.576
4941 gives 8.648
